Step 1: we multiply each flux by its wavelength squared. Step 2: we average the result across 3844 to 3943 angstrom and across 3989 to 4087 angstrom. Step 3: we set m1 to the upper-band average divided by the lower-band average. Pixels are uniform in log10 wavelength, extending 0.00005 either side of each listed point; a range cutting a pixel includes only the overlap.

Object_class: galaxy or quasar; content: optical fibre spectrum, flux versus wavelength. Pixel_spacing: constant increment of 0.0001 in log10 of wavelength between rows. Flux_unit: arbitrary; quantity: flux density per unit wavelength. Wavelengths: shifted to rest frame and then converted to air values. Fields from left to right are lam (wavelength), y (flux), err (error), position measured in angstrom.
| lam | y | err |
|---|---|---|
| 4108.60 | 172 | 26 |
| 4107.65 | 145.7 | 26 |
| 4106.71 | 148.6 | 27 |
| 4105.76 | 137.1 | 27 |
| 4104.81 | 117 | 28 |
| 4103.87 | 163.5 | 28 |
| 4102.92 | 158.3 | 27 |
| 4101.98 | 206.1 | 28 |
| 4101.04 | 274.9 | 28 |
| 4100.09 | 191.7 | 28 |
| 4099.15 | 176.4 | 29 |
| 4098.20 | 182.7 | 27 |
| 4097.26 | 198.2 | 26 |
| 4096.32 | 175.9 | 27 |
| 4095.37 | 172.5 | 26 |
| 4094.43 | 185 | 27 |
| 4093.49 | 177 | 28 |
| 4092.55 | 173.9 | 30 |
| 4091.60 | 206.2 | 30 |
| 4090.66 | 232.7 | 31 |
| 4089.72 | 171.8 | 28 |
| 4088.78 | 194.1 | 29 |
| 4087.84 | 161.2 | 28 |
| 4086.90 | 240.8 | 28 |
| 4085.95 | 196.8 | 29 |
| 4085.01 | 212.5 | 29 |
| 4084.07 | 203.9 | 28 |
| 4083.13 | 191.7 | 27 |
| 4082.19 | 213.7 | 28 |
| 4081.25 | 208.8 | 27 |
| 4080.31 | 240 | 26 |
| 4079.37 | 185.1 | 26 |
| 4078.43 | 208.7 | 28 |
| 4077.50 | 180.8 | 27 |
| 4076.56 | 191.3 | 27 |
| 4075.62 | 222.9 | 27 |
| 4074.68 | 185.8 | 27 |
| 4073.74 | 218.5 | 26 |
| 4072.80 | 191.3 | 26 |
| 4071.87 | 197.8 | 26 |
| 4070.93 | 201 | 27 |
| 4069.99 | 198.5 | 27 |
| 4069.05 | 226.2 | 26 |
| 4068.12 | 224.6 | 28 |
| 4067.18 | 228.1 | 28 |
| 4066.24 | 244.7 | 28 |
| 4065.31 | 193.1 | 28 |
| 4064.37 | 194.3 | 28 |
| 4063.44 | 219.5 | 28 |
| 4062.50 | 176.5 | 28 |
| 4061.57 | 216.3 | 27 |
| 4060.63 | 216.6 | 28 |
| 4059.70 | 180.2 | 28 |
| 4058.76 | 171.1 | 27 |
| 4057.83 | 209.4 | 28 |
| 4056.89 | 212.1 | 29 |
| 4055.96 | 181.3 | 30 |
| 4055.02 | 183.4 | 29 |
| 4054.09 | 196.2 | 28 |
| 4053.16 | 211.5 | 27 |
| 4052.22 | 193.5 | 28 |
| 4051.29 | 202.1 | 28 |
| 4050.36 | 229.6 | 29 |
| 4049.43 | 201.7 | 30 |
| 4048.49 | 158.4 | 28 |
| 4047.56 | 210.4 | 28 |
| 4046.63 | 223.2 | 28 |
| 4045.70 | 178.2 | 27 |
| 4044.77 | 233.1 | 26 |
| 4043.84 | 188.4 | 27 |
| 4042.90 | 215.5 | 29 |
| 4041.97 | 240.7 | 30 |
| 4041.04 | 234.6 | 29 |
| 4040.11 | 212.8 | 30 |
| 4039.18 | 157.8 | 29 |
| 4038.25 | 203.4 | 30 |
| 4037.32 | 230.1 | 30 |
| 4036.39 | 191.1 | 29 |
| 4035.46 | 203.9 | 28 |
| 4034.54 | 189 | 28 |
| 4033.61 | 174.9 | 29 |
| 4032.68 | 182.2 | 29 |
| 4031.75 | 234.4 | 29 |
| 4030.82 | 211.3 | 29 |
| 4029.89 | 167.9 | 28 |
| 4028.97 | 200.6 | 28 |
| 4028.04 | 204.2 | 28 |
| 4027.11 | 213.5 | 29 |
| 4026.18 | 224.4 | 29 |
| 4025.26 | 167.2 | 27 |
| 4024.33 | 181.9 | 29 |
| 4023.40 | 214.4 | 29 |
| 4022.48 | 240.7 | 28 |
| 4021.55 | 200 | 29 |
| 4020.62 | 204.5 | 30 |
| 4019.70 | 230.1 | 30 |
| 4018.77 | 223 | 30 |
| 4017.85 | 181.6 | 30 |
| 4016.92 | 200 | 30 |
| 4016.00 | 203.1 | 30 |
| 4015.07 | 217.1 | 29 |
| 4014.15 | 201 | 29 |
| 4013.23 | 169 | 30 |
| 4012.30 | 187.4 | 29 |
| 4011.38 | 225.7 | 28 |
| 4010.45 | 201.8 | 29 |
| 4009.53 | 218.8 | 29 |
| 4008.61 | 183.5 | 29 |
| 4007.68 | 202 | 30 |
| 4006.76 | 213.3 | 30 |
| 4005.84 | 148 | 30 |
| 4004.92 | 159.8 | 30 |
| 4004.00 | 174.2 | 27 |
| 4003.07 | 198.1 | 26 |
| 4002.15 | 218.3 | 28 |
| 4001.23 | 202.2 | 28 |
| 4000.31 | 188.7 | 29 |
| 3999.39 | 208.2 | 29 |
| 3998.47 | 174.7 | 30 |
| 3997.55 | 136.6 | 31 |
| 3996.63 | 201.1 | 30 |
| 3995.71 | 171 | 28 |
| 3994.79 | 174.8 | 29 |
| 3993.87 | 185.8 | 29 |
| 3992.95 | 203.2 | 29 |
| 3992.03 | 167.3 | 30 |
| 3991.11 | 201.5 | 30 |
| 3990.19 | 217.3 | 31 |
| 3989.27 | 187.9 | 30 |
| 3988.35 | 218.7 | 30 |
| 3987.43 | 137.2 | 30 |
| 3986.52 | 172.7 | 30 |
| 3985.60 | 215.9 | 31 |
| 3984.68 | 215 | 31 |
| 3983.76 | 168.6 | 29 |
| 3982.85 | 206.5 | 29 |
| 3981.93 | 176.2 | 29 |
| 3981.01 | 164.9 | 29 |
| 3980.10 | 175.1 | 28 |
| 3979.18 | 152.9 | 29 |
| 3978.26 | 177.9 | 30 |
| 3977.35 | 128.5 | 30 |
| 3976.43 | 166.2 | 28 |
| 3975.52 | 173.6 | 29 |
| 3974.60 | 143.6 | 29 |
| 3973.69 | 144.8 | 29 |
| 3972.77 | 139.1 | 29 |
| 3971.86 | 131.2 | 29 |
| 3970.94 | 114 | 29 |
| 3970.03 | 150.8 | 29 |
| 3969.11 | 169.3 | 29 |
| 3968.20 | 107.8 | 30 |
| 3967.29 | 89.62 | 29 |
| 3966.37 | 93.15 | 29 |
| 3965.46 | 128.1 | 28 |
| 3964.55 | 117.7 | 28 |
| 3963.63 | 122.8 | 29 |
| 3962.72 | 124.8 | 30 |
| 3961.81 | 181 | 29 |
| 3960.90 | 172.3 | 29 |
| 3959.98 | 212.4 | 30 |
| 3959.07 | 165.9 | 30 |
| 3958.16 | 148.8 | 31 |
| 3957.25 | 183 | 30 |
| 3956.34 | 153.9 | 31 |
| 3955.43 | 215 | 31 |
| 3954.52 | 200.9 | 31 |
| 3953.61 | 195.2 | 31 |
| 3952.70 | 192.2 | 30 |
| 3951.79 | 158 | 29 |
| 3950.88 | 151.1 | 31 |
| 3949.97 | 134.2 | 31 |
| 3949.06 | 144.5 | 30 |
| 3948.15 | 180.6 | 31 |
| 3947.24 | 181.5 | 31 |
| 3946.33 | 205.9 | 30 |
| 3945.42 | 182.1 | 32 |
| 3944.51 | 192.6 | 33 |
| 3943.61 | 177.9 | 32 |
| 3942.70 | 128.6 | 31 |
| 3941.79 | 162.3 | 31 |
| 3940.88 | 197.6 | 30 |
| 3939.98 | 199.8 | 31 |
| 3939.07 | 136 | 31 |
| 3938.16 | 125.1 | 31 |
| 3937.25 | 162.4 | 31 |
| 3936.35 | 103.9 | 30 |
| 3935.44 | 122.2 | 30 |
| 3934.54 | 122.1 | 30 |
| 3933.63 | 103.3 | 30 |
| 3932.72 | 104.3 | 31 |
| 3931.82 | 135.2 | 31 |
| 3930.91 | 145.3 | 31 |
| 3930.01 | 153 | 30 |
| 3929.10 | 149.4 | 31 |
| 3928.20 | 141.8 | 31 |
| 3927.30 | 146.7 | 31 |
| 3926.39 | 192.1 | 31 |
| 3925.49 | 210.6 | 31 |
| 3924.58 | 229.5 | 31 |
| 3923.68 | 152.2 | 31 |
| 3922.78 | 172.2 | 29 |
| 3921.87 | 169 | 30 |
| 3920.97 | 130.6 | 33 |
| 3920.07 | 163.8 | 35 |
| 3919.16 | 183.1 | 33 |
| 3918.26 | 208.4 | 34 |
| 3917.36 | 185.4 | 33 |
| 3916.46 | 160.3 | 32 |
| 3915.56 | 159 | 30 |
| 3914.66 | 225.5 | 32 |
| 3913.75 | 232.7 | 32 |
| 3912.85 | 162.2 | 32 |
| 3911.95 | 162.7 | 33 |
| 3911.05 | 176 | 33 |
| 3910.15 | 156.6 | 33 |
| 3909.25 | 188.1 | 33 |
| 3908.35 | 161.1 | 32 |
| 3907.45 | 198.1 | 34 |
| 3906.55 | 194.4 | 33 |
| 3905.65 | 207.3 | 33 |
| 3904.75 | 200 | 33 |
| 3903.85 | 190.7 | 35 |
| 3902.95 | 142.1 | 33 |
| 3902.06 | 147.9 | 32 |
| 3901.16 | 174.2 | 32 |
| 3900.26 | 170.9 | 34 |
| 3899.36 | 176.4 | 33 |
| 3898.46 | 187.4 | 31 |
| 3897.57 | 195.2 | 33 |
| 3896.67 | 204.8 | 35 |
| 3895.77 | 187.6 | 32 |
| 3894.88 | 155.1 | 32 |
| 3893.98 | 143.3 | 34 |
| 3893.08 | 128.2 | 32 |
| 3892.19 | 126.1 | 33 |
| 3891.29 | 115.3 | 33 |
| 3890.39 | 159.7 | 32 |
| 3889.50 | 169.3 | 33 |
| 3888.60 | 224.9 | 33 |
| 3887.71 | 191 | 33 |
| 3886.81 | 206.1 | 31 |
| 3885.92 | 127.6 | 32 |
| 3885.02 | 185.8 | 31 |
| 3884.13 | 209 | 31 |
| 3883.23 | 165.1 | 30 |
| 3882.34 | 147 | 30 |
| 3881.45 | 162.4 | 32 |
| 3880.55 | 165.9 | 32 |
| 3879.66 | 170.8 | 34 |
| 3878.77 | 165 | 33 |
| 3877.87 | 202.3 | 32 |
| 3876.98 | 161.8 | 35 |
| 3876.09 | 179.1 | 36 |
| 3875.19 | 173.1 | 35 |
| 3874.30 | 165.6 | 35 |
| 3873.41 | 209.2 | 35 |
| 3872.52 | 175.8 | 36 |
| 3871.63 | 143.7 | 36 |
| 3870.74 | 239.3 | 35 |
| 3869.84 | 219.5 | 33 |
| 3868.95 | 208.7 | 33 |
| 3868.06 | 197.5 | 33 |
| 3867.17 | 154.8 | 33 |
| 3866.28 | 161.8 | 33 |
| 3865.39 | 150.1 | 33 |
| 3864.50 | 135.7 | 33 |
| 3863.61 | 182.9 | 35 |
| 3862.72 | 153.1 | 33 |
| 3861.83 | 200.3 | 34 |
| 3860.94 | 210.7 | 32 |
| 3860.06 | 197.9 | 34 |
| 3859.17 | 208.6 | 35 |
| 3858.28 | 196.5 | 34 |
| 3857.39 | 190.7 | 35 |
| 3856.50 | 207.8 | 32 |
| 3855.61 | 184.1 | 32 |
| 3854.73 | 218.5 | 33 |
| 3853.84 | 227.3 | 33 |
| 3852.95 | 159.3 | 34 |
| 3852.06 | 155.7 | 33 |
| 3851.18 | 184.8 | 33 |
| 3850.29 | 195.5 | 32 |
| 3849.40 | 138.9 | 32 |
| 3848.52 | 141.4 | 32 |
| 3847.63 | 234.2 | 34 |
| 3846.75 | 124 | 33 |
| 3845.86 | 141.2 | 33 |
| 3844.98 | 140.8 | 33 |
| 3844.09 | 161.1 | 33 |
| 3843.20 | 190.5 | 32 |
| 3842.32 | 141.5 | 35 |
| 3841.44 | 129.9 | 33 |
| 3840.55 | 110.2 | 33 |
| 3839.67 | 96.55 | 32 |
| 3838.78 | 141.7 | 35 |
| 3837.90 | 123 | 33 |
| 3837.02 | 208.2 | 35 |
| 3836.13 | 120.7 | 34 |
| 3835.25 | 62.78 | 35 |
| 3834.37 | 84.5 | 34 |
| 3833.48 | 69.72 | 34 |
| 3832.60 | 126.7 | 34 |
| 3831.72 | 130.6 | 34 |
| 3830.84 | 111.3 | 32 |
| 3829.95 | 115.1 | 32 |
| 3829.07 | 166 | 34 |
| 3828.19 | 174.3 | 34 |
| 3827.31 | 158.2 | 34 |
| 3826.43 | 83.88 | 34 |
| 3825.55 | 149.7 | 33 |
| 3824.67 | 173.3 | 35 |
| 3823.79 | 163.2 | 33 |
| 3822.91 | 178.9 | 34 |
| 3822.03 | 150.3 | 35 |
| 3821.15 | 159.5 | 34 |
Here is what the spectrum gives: 1.26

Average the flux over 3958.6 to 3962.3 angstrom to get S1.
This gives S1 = 182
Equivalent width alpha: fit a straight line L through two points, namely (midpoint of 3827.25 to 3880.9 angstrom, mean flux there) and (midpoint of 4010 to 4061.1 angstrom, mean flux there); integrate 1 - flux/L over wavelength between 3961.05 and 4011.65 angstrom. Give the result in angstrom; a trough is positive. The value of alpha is 5.8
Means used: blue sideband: 164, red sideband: 202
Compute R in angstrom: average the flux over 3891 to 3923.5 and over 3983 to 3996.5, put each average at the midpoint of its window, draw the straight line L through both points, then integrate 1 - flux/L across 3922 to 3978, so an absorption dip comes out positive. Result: 8.0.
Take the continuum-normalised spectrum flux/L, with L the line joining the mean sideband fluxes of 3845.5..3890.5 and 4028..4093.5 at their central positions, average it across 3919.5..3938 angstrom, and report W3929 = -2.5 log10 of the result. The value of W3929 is 0.24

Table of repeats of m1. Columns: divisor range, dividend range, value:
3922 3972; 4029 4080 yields 1.37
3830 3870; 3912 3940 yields 1.04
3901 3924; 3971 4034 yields 1.11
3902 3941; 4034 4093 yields 1.32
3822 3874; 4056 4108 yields 1.36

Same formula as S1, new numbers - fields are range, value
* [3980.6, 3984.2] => 179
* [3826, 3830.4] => 140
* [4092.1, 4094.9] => 179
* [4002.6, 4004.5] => 185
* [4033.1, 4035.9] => 189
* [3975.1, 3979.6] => 160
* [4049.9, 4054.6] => 207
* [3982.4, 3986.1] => 201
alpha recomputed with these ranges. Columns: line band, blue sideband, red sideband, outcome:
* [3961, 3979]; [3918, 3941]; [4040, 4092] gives 3.4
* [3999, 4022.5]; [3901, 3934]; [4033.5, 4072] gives -0.7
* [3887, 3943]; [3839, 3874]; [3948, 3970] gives -0.9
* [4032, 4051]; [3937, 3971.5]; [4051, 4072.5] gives -0.8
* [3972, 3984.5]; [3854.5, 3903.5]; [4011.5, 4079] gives 1.9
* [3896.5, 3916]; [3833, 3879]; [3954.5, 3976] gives -2.9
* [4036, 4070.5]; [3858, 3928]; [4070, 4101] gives -1.9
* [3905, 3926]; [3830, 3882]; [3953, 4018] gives -1.7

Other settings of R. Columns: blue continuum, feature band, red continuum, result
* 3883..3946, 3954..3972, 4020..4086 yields 3.1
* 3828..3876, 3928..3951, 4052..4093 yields 3.5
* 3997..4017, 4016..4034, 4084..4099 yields -1.0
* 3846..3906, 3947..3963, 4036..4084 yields 1.4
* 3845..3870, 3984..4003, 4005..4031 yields 0.7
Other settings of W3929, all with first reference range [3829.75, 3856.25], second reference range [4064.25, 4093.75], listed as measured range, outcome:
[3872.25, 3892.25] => -0.11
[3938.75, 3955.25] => -0.02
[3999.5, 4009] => -0.02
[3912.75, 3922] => -0.10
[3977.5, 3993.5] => -0.02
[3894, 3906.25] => -0.12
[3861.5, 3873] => -0.17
